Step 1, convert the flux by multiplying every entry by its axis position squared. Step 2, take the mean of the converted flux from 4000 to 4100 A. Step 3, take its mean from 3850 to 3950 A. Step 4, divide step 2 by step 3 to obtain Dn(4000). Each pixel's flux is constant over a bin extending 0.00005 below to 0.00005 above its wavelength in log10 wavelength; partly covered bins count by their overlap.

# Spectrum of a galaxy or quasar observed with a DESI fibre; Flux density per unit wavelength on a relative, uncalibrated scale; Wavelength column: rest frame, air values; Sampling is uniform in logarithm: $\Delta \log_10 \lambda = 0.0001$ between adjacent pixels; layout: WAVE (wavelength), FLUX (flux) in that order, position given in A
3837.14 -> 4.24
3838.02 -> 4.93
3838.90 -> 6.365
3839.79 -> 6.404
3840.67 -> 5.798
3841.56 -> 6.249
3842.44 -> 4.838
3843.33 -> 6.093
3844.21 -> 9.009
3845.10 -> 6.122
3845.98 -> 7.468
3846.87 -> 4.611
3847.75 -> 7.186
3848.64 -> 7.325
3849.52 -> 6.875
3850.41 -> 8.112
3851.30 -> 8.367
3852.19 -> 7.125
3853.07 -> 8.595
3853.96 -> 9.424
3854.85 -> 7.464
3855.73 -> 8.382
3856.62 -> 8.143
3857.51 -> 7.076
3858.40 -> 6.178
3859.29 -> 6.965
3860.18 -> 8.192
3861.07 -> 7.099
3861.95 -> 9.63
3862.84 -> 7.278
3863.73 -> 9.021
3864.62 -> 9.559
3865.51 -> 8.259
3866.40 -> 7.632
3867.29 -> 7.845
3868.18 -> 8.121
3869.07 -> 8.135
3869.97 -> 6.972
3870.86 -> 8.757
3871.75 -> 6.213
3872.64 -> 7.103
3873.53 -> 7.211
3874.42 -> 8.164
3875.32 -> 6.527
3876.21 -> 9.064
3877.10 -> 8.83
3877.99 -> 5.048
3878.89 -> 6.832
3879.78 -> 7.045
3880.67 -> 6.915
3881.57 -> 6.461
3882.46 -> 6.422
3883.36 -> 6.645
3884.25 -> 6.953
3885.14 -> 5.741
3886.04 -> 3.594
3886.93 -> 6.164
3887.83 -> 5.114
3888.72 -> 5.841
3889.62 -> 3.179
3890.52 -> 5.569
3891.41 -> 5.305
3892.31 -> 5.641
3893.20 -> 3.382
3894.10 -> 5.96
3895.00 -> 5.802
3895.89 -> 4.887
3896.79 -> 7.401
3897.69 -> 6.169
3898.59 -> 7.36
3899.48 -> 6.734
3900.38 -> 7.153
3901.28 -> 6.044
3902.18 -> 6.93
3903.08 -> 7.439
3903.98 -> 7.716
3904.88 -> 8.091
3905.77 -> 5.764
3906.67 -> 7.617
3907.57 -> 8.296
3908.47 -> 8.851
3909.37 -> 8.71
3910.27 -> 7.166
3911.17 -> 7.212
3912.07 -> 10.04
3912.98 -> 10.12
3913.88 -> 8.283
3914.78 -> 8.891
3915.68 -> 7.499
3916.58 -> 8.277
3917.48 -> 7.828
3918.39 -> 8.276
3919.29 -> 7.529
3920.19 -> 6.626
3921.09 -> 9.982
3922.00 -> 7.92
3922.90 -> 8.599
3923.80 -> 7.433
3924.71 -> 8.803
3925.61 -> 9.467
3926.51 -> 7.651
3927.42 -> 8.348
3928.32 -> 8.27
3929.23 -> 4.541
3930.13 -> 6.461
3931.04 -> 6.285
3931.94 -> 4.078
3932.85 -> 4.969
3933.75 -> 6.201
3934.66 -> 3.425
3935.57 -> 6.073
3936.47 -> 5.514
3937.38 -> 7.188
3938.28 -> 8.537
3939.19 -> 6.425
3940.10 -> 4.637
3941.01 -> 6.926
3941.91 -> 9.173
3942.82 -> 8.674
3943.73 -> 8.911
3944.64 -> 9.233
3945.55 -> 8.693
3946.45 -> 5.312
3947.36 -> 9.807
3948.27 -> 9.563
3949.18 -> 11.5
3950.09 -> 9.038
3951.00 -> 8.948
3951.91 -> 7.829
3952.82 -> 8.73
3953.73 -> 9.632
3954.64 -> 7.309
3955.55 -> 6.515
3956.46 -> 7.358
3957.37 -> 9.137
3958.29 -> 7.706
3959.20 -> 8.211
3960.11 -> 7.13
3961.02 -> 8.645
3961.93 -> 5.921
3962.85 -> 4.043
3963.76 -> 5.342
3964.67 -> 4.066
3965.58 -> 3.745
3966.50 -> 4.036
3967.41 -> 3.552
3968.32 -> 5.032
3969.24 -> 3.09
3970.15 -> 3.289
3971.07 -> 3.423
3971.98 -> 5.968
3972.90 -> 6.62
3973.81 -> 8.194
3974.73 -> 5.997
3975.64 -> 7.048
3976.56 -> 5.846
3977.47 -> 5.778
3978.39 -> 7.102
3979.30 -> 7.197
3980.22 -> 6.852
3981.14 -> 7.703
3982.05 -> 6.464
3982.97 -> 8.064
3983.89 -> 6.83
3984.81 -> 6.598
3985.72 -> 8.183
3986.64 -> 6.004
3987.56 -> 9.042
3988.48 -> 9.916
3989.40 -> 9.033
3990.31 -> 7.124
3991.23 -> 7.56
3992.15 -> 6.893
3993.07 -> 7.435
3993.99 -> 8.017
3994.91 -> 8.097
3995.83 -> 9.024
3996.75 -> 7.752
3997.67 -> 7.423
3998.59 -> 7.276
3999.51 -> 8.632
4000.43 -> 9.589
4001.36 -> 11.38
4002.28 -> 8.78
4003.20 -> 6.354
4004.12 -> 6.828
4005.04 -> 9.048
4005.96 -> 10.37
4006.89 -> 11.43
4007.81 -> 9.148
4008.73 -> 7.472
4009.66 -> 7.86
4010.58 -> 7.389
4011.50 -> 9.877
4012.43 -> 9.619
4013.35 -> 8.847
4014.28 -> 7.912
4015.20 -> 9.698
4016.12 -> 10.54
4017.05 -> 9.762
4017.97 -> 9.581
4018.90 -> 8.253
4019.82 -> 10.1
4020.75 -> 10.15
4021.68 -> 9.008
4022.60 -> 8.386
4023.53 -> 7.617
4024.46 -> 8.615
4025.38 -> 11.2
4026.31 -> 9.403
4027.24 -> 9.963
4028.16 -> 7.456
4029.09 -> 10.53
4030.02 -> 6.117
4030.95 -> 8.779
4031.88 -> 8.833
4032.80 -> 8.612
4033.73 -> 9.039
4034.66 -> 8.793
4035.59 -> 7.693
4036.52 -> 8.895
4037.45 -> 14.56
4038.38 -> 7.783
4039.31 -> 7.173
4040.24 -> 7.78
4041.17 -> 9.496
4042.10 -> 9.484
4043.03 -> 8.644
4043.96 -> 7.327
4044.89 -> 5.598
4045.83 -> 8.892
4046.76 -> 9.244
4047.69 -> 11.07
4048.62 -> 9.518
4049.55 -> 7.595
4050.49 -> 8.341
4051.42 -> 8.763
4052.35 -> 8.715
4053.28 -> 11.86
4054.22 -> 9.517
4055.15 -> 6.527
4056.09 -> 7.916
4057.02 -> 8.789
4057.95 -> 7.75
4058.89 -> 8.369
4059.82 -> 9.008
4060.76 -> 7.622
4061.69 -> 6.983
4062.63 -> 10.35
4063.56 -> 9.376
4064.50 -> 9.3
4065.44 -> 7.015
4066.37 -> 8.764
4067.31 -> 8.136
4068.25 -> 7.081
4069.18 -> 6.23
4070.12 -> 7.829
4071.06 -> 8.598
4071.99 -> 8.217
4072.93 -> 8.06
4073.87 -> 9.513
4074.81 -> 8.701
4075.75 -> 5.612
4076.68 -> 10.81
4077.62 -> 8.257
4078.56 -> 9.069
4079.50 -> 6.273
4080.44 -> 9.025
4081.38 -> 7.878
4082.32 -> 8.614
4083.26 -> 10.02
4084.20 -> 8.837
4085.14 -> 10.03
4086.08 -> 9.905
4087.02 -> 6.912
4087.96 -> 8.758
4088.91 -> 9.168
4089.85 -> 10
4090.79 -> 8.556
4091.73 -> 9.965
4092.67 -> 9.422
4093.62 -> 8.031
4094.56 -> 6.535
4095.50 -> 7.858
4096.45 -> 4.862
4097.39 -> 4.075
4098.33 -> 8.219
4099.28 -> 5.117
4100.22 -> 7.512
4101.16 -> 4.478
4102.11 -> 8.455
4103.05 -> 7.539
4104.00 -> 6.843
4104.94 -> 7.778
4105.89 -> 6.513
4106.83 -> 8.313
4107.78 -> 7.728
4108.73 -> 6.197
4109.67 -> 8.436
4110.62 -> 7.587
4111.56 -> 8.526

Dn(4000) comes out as 1.27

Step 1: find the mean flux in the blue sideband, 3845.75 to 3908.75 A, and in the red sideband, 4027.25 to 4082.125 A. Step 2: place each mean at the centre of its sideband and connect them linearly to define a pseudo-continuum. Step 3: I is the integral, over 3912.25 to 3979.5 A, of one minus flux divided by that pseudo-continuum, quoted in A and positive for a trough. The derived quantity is 4.4 A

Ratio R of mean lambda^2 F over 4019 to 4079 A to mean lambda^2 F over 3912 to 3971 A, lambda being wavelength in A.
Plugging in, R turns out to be 1.3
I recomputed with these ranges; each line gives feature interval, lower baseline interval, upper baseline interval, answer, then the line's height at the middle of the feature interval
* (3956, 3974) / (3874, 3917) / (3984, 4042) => 5.1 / 7.95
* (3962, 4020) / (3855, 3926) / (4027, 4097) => 4.4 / 8.01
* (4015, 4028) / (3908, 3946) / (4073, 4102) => -2.5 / 7.86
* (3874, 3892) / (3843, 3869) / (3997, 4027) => 3.8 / 7.93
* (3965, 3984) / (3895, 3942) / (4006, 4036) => 5.7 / 8.22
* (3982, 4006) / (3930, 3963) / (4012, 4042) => 1.0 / 8.4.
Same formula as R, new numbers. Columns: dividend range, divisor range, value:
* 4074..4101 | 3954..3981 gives 1.42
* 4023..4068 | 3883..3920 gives 1.36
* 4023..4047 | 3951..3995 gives 1.34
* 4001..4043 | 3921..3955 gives 1.23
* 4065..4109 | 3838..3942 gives 1.23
